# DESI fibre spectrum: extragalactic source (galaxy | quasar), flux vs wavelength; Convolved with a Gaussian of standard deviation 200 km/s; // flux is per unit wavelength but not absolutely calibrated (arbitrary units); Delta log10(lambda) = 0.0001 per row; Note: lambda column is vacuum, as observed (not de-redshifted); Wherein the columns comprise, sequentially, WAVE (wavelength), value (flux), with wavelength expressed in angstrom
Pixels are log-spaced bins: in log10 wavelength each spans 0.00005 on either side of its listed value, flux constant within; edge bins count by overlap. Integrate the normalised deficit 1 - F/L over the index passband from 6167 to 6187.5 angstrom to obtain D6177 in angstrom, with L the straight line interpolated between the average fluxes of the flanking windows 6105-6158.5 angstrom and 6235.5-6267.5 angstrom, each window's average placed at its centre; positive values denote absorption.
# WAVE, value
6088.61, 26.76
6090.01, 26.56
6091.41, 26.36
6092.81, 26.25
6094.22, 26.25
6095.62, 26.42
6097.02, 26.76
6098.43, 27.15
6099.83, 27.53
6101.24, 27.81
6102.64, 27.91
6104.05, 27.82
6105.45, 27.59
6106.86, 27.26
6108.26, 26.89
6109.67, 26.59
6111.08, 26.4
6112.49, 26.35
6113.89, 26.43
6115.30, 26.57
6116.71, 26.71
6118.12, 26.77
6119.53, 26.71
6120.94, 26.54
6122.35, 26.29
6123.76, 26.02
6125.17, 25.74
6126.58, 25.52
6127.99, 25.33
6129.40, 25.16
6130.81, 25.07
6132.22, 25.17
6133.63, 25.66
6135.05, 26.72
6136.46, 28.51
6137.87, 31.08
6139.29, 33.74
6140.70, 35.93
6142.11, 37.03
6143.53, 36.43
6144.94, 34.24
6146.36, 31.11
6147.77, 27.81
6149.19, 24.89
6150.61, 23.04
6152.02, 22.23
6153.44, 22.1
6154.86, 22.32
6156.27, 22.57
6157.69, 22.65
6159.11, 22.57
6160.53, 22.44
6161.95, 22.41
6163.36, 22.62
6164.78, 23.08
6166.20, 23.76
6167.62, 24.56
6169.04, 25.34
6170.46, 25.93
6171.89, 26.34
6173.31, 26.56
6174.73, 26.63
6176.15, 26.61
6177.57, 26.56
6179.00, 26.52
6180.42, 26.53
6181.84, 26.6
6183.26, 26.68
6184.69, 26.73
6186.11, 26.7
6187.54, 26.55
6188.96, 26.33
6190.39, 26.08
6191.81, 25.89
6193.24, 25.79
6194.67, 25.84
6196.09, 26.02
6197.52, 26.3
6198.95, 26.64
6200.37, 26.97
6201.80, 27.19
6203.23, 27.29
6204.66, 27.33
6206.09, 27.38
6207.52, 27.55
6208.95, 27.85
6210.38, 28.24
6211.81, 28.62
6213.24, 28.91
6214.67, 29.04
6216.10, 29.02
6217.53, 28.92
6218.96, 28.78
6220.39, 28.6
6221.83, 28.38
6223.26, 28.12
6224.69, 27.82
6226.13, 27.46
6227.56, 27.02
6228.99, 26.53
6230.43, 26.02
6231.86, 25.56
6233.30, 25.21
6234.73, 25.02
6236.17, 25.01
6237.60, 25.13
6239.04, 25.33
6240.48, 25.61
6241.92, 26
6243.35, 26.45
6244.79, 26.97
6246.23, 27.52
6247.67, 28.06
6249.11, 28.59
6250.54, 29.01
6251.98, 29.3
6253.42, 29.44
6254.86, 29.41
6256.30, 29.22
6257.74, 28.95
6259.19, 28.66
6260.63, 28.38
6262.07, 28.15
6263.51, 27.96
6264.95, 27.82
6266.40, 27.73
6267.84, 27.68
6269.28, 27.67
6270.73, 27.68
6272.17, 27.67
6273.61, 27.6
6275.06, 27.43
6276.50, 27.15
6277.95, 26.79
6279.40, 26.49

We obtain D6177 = 0.78 angstrom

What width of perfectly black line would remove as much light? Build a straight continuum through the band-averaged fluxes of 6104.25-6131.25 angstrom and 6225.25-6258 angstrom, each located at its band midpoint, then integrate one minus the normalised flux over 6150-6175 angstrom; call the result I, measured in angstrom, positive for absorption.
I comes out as 2.75 angstrom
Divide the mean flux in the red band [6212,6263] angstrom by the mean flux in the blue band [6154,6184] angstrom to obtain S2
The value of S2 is 1.12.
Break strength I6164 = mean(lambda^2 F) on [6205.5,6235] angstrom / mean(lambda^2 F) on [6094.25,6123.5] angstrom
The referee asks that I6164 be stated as 1.07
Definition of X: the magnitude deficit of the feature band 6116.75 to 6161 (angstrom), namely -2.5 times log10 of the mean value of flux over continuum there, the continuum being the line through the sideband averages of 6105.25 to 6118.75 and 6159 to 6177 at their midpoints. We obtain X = -0.05 mag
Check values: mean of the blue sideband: 26.7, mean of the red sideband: 24.6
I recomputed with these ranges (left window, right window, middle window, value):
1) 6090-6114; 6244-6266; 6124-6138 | 0.5 angstrom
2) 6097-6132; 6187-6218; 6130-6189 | 0.7 angstrom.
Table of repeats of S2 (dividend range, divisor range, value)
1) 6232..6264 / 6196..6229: 0.98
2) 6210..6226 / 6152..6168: 1.25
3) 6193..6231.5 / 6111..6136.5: 1.05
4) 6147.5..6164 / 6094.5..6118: 0.85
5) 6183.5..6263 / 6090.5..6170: 1.03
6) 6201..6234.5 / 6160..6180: 1.11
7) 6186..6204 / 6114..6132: 1.02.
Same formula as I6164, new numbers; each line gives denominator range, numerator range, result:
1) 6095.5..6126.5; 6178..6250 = 1.04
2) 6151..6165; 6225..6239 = 1.18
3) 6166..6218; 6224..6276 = 1.04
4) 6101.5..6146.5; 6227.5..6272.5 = 1.01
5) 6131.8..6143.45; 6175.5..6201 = 0.87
